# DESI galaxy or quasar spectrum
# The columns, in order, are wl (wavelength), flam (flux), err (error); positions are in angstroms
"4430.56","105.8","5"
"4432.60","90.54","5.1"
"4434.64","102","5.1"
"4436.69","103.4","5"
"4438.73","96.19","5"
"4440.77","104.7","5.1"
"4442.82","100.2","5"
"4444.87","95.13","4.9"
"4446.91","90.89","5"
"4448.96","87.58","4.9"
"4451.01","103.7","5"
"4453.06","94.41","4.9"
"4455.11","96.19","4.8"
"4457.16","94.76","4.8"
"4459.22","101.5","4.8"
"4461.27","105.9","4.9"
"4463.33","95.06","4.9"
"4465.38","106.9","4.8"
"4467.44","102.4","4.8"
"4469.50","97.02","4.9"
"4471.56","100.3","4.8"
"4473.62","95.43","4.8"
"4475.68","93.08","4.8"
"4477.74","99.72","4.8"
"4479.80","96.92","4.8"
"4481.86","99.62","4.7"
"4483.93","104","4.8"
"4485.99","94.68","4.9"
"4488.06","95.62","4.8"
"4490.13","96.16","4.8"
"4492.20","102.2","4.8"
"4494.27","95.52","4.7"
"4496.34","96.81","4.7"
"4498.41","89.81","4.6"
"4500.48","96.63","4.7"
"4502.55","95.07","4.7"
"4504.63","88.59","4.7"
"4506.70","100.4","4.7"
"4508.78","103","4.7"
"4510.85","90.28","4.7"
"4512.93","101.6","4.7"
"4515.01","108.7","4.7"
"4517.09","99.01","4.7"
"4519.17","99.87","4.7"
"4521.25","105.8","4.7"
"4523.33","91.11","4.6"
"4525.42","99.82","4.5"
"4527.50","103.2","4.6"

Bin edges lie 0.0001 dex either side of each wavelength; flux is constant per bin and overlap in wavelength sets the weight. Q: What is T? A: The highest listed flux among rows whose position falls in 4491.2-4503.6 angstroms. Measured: 102.2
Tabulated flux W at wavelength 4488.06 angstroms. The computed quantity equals 95.62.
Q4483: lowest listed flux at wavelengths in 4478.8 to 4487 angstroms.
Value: 94.68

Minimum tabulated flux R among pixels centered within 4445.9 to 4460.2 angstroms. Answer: 87.58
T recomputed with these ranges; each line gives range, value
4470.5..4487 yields 104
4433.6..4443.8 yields 104.7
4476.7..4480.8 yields 99.72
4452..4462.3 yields 105.9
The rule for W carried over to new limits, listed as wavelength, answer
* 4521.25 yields 105.8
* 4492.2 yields 102.2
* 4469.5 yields 97.02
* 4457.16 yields 94.76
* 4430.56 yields 105.8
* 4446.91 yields 90.89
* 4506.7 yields 100.4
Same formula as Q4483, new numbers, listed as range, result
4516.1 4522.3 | 99.01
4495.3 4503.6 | 89.81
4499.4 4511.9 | 88.59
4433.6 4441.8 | 96.19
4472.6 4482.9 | 93.08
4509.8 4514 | 90.28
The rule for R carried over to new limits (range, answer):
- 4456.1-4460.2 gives 94.76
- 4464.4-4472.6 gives 97.02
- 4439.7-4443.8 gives 100.2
